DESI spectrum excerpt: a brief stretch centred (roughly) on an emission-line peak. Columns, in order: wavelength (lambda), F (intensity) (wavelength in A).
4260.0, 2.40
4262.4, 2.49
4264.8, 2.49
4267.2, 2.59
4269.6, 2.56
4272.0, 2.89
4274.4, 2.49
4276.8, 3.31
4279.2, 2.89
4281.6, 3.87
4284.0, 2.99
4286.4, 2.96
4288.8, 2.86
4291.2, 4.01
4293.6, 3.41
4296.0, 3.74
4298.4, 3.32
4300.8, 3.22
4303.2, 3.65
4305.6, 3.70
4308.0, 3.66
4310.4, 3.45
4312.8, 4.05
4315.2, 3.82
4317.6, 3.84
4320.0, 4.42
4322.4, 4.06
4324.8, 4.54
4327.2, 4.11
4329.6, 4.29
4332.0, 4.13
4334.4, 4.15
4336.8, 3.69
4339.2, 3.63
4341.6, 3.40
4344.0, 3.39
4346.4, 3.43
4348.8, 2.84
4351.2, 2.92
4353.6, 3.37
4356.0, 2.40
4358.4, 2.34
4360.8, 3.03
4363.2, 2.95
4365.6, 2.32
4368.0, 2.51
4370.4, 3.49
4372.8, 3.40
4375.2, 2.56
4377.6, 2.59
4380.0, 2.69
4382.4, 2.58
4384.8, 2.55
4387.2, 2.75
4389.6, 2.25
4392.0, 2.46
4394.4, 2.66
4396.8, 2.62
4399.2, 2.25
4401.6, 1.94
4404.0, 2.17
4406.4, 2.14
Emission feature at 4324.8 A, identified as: C III] 1909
